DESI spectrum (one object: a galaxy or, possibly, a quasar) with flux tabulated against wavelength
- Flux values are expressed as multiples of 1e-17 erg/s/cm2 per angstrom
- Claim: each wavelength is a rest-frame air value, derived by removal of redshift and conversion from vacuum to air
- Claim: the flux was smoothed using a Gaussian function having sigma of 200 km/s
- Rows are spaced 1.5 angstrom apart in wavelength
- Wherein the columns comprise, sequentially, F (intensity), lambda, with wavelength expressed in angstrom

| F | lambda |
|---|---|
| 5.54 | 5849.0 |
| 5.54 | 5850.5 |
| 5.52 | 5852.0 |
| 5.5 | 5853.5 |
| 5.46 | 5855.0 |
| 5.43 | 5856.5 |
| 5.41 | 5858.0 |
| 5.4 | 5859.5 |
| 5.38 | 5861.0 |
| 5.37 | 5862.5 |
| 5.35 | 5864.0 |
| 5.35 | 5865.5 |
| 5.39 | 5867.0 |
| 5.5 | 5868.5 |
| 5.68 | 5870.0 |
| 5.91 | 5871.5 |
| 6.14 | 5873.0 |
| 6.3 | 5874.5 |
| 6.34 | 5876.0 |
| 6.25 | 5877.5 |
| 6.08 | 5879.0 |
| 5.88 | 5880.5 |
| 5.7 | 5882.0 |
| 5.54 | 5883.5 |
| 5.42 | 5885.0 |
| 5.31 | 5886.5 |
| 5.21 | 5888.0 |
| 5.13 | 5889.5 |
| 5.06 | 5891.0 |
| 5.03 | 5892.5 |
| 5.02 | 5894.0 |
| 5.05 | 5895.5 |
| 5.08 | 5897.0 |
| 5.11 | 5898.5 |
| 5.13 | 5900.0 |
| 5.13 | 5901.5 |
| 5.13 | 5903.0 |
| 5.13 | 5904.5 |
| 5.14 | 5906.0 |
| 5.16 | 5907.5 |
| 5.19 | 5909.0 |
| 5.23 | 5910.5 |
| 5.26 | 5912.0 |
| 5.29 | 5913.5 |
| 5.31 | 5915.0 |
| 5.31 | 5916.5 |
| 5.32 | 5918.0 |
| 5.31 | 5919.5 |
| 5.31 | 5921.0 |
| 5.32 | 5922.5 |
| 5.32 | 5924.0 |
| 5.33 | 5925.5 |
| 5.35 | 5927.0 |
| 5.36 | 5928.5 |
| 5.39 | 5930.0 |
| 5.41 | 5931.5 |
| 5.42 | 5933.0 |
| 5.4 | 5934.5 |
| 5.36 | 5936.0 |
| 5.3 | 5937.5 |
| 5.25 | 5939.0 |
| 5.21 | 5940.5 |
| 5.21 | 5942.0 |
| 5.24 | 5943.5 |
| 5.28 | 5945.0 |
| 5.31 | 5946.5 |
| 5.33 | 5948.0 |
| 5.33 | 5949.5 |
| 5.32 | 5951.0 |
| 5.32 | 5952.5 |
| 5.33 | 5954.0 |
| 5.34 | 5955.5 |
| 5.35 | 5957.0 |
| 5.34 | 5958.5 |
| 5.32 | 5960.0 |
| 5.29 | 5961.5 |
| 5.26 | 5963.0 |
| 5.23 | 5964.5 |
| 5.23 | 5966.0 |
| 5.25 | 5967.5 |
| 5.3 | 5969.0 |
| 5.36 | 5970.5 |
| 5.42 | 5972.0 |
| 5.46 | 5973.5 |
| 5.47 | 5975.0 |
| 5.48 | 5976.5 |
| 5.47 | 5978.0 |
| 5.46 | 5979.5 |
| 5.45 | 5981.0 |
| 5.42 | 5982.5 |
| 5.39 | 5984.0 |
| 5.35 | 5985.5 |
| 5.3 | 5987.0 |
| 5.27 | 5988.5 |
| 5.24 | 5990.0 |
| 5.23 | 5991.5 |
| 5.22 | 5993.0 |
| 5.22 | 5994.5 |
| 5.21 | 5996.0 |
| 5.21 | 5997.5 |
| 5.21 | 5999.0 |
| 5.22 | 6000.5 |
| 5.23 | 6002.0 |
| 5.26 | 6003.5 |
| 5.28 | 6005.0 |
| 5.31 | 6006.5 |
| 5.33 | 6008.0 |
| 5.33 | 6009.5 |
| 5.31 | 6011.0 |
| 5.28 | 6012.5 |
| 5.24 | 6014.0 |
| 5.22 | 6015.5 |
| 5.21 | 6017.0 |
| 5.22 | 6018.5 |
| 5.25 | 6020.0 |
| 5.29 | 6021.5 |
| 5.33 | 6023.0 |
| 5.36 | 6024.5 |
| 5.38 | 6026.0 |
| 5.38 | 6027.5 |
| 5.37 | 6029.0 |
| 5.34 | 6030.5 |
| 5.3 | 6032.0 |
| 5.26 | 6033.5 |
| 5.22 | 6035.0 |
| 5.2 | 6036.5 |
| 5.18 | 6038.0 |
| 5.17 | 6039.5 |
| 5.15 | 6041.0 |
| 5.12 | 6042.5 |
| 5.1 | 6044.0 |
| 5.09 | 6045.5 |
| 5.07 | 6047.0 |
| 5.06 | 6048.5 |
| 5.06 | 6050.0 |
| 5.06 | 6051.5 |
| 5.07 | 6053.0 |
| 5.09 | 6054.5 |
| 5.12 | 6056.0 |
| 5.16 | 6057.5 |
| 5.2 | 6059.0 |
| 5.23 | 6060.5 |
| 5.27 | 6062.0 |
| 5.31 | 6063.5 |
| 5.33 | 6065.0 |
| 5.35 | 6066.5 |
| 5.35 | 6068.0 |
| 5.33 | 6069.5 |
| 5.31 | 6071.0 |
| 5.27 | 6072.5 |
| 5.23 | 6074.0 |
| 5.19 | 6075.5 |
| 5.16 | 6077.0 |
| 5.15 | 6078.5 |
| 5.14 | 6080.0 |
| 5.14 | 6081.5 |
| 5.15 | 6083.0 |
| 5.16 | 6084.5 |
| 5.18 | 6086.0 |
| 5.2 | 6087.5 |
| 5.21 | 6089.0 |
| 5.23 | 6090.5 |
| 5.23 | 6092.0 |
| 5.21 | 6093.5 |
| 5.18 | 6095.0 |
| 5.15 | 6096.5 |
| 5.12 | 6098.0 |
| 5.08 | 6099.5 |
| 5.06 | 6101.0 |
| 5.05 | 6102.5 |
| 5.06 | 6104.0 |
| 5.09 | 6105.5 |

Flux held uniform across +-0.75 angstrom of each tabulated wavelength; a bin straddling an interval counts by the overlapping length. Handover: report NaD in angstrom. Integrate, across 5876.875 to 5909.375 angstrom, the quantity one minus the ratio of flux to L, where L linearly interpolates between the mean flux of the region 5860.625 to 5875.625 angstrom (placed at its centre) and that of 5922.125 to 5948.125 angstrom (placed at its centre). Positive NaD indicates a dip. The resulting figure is 1.3 angstrom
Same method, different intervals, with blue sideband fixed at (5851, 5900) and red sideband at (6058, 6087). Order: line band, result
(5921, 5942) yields 0.4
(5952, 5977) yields 0.2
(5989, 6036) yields 0.4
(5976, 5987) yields -0.1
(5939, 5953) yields 0.3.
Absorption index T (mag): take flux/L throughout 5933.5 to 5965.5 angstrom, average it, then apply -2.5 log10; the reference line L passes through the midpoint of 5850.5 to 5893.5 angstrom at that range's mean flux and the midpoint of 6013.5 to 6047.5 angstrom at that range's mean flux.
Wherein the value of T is 0.02 mag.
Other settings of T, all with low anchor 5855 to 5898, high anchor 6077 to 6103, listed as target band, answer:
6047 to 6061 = 0.02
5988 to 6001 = 0.02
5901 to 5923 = 0.05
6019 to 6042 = 0.00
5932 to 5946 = 0.02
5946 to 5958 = 0.01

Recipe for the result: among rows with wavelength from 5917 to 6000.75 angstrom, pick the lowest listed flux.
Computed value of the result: 5.21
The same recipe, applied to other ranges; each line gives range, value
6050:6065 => 5.06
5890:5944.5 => 5.02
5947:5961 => 5.32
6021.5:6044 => 5.1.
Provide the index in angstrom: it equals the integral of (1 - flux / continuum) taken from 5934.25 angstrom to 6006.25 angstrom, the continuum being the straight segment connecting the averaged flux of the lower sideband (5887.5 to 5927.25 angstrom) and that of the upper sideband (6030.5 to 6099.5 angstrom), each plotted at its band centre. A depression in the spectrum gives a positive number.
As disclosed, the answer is -1.6 angstrom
